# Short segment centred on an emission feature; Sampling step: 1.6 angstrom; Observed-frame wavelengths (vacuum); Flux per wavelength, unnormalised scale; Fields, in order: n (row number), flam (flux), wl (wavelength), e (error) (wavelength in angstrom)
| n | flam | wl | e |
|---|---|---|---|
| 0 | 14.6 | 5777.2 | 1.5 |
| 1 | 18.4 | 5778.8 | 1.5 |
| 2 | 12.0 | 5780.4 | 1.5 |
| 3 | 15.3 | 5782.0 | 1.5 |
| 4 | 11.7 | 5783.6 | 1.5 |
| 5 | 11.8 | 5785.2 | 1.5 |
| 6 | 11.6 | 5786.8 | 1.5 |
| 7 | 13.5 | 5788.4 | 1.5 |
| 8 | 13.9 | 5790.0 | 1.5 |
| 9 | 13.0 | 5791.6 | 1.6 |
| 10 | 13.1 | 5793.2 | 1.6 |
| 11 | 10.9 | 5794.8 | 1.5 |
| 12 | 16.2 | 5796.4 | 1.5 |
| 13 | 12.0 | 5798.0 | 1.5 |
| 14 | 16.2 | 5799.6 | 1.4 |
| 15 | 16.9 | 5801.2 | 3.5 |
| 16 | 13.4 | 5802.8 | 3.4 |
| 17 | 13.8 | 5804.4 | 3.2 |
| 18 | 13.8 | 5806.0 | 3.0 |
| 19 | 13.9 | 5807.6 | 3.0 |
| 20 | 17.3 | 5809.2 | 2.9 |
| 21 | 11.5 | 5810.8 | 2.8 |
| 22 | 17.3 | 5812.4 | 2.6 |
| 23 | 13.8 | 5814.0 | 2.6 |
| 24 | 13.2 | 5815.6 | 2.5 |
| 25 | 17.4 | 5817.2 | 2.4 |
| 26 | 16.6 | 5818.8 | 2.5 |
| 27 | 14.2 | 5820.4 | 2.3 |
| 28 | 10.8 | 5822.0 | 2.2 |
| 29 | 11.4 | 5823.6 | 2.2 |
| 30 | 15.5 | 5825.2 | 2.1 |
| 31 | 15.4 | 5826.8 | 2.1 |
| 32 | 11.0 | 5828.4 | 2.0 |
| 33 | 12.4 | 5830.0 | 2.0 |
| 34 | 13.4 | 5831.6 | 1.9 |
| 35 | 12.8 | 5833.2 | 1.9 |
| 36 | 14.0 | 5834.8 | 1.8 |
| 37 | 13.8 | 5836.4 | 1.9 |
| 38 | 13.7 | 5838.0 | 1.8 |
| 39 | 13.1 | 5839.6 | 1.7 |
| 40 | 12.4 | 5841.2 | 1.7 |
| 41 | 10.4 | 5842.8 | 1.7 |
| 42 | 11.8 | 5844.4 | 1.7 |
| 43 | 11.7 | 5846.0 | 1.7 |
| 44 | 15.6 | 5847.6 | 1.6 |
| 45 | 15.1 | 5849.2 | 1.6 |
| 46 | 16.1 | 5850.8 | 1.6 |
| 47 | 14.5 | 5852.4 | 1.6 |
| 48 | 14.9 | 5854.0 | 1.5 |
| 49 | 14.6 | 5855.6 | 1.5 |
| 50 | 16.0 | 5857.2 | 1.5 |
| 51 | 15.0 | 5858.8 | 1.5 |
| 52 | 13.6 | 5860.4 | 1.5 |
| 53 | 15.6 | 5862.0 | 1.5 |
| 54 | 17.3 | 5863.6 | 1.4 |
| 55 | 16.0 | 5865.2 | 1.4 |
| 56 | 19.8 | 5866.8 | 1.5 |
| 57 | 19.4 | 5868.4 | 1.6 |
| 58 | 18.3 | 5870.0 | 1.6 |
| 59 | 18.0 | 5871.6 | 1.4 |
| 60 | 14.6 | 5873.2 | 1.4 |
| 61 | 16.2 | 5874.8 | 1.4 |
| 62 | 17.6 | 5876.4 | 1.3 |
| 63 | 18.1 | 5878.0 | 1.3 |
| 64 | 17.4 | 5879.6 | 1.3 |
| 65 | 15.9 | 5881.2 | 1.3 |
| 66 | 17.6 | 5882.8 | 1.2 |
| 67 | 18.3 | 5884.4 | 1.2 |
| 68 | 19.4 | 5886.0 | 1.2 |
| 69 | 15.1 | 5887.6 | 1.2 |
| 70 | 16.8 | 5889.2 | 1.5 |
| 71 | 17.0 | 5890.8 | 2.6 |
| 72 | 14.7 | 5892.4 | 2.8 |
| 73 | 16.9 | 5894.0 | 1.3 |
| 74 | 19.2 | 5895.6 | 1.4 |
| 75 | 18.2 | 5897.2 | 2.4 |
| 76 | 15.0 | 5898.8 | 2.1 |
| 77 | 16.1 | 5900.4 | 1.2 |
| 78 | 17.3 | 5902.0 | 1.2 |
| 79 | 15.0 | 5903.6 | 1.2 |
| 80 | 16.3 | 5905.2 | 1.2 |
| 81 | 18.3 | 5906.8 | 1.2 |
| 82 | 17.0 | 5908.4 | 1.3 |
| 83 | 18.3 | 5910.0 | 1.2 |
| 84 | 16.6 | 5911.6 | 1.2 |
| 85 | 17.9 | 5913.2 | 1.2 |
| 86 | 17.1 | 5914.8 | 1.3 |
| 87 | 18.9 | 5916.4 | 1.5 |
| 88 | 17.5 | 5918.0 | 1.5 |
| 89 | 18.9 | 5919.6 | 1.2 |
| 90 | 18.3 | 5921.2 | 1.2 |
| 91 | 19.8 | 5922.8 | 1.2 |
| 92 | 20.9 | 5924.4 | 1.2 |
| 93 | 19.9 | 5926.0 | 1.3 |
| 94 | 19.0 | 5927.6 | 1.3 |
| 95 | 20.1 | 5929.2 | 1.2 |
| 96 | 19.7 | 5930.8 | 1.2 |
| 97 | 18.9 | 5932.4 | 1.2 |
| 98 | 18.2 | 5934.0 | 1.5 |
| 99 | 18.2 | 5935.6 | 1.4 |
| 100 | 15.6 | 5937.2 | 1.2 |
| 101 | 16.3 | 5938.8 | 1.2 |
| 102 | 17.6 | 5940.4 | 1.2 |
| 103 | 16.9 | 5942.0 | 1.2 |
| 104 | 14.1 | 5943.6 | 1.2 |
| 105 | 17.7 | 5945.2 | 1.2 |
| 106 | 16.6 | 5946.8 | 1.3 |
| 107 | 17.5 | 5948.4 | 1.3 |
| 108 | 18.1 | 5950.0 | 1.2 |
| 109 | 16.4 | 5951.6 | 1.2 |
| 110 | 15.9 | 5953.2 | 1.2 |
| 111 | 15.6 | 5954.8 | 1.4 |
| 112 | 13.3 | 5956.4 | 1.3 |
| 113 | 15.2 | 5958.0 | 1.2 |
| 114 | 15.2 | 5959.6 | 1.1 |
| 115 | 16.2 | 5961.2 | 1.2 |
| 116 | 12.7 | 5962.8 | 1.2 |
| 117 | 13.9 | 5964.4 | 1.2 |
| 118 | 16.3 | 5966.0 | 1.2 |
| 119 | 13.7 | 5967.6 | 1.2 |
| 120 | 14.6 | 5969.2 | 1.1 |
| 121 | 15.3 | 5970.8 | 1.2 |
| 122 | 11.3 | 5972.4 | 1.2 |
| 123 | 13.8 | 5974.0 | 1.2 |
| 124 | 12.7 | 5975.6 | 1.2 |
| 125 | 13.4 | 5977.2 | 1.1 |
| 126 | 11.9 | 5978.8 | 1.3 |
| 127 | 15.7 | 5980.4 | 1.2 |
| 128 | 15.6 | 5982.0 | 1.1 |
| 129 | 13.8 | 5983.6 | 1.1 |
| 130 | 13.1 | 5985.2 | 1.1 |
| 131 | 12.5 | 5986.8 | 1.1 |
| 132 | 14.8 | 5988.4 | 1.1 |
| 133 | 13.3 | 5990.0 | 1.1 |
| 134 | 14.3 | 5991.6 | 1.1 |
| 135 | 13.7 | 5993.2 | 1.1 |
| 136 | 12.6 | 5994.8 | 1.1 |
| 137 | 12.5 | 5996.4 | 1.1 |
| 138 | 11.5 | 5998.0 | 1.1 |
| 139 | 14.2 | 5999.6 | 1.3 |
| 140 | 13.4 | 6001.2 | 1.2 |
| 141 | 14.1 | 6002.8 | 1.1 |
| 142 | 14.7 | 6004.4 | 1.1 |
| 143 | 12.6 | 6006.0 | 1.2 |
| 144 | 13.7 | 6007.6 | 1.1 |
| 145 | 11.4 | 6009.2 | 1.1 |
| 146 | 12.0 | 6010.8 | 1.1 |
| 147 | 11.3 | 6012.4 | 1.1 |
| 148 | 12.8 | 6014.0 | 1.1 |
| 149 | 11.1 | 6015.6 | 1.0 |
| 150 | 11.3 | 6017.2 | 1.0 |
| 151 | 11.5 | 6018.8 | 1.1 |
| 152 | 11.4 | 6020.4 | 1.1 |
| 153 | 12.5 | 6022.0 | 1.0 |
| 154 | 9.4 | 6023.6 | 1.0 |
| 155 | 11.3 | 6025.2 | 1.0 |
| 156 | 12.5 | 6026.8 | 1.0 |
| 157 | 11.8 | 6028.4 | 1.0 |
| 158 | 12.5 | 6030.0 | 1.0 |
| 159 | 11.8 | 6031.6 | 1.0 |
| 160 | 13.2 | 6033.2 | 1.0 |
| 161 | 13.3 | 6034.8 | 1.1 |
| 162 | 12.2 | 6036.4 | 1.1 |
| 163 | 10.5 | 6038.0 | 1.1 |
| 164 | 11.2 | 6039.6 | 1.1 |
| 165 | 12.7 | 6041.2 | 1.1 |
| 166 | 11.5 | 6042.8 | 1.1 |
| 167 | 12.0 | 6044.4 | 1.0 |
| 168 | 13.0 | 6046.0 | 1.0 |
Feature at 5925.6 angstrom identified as C III] 1909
